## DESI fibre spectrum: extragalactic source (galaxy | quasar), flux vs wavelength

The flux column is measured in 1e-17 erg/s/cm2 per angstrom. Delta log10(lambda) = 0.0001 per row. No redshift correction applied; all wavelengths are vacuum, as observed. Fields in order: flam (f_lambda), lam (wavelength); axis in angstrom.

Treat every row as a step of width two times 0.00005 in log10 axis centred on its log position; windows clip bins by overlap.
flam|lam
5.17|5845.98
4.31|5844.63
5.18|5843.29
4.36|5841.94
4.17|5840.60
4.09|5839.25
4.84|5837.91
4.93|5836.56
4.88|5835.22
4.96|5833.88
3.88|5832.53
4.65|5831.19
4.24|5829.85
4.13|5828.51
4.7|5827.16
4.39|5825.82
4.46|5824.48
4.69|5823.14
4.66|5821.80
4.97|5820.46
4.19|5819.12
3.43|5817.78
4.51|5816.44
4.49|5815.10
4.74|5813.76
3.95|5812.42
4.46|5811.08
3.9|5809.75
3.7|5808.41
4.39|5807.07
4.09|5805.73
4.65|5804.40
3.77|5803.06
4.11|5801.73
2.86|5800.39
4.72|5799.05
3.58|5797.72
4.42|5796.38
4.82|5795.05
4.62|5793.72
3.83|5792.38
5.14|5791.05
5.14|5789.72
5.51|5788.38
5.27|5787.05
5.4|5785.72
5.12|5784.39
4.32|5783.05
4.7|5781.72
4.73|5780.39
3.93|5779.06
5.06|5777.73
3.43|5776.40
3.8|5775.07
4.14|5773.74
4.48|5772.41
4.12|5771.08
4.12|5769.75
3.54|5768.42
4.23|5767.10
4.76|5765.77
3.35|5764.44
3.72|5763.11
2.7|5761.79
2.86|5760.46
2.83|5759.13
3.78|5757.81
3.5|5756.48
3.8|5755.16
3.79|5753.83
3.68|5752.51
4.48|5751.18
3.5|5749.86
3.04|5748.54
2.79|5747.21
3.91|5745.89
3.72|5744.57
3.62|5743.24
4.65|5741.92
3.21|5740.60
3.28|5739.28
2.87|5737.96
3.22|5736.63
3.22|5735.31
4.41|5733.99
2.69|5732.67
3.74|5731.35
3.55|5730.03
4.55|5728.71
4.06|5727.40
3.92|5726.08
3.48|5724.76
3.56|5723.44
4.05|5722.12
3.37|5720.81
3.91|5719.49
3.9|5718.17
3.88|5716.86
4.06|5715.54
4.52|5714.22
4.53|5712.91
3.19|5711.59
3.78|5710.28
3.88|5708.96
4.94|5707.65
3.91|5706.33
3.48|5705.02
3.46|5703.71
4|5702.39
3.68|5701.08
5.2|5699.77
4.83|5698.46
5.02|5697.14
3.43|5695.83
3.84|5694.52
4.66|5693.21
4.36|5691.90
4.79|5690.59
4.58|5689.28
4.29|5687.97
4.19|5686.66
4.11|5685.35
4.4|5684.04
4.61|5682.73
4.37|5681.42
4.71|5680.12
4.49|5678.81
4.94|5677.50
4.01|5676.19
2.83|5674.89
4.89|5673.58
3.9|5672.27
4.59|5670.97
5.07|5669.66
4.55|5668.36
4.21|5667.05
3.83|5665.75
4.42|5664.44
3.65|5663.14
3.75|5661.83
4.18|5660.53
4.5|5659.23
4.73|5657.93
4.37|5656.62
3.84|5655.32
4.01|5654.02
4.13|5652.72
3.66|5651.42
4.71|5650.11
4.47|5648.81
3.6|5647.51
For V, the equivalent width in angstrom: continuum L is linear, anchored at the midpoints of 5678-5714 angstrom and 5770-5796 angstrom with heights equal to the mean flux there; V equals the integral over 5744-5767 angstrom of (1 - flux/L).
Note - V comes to 4.8 angstrom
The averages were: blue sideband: 4.26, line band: 3.56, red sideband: 4.6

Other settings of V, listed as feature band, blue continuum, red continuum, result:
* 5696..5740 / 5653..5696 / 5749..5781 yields 2.2 angstrom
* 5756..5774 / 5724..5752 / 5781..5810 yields 1.4 angstrom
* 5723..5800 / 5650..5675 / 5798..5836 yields 5.4 angstrom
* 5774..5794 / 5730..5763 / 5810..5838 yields -3.5 angstrom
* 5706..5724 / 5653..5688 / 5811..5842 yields 1.5 angstrom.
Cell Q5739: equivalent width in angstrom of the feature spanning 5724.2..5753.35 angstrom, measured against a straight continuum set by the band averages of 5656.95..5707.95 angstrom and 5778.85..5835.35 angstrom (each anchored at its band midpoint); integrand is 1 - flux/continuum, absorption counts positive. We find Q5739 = 4.9 angstrom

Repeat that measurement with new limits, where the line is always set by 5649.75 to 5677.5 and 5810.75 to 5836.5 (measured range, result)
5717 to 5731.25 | 1.52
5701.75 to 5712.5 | 1.05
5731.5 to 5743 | 2.27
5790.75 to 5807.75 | 0.78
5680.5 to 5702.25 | -0.79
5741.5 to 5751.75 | 1.52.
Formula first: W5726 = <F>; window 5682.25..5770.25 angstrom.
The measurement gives 3.86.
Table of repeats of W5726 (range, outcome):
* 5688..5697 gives 4.32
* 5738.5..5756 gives 3.65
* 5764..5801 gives 4.41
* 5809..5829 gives 4.38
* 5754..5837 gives 4.26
